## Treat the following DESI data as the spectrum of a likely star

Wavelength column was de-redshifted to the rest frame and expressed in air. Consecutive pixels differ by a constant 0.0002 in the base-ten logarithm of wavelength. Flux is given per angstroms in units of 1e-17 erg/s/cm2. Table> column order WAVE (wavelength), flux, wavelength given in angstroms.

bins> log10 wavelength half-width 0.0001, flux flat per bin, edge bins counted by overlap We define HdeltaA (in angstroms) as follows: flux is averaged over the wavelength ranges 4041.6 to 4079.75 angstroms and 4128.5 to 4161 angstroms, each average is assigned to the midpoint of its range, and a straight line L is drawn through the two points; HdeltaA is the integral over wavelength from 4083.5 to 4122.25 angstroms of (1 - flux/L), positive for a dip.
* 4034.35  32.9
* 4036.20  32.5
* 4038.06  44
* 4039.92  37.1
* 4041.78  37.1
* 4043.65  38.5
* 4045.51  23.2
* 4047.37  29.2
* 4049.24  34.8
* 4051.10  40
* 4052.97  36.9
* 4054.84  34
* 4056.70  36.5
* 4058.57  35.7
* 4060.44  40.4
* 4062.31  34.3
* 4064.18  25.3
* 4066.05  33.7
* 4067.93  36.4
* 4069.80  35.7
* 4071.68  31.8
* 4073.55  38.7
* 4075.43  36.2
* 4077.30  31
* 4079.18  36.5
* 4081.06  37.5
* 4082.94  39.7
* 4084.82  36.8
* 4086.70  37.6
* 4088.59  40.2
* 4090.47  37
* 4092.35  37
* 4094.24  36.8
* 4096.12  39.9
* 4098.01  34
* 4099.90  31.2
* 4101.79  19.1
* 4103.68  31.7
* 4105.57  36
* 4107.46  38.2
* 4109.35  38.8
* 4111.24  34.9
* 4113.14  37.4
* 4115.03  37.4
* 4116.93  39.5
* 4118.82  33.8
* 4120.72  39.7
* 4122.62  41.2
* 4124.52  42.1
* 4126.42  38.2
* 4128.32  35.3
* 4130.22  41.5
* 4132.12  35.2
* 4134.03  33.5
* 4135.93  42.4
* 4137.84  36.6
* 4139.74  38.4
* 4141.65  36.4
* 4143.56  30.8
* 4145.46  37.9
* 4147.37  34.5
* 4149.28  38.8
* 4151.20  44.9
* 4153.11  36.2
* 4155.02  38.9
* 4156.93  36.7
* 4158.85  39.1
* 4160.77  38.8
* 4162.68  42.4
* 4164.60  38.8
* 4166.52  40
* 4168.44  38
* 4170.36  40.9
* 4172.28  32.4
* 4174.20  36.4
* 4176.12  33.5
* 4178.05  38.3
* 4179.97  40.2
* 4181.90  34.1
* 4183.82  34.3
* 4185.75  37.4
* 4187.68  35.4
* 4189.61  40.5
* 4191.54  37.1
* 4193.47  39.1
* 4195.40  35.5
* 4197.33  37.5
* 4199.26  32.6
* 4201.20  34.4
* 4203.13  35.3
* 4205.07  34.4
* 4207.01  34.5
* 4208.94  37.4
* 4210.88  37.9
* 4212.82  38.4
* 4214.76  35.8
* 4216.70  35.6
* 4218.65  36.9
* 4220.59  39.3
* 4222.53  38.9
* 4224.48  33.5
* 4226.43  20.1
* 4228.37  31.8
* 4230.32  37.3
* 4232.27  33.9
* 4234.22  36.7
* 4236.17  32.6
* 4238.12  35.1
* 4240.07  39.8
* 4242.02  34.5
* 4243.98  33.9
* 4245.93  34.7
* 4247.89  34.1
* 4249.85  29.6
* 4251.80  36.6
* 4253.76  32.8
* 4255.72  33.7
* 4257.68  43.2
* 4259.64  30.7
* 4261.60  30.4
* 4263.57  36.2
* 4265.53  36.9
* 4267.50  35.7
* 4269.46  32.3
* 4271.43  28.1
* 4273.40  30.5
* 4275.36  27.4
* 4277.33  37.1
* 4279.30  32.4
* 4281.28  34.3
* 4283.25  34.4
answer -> 0.1 angstroms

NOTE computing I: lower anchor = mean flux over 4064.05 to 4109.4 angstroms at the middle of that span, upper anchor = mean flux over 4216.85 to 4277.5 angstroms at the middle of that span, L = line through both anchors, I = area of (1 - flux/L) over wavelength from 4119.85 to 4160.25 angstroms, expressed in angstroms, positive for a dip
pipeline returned -3.8 angstroms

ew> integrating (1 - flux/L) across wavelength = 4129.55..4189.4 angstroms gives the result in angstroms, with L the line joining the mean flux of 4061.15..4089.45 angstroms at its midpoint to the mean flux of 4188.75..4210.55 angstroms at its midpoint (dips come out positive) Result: -2.55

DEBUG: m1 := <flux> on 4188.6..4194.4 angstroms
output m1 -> 38.9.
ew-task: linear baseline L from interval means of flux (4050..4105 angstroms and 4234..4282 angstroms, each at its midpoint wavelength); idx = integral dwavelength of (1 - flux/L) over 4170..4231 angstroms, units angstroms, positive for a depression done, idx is -2.5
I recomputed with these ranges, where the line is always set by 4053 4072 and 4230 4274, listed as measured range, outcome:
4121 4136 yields -1.7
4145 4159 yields -1.6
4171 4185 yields -0.5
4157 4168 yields -1.6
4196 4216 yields -0.8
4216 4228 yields 0.2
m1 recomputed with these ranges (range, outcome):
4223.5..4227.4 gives 26.8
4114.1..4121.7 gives 37.6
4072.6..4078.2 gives 35.4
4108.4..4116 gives 37.1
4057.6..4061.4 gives 38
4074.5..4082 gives 35.3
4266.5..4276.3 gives 30.8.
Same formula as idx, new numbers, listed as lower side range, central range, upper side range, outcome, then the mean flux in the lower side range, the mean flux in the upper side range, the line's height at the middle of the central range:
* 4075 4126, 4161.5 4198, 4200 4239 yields -2.1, 36.4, 35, 35.4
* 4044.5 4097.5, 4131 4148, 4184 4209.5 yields -0.2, 35.5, 36.2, 35.8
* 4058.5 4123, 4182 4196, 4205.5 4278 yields -0.8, 35.7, 34.4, 34.9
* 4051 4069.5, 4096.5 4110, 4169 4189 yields 1.0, 35.1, 36.4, 35.6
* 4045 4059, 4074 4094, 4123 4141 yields -0.7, 34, 38.2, 35.7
